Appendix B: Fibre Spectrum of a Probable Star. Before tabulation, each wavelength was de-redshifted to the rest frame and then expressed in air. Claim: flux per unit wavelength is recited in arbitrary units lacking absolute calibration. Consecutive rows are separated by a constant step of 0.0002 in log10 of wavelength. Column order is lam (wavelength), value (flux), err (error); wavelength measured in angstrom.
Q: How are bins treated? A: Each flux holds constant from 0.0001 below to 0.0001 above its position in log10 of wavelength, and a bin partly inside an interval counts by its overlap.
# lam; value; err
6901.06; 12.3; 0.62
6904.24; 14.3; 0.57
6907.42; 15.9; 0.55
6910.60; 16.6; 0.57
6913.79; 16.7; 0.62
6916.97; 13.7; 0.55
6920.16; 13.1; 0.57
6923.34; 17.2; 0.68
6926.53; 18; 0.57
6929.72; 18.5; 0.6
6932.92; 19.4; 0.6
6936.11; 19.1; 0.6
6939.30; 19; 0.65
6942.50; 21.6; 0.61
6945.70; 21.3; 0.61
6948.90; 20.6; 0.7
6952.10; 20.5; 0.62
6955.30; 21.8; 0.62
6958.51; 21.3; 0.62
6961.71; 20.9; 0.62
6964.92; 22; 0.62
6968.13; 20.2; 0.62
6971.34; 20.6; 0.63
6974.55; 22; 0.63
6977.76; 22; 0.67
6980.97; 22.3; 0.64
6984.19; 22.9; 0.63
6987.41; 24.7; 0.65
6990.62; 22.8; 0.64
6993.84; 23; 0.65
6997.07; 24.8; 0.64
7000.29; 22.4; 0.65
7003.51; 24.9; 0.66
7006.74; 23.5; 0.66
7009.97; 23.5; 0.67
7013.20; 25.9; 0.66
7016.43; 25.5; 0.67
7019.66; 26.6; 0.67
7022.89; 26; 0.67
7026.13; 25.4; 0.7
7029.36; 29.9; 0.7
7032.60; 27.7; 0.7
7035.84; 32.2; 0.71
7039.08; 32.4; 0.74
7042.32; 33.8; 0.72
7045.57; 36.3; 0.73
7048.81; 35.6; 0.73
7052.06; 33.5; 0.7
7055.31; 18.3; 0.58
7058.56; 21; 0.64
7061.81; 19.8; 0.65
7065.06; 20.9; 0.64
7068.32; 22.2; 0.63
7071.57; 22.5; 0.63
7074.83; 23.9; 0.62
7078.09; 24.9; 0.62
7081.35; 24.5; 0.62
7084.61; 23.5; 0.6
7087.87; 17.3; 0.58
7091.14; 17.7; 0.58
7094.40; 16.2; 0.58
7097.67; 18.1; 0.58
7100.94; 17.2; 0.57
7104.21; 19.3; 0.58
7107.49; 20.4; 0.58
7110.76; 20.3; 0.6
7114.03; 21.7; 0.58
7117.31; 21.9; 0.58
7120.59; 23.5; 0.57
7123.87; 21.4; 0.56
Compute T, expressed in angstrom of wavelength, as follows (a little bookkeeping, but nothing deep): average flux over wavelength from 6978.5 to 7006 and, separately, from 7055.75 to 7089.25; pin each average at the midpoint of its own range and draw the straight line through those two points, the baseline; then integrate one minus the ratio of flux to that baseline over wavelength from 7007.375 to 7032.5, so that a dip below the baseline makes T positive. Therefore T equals -3.50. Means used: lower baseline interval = 23.4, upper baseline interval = 22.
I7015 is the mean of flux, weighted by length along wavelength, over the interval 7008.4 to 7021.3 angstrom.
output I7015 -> 25.4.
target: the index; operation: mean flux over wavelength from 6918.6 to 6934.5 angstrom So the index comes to 17.2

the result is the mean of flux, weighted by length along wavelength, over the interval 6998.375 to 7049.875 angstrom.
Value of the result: 28.1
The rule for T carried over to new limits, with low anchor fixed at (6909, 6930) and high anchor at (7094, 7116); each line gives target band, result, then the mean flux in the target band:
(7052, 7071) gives -3.3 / 21.7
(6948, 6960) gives -3.1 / 21.1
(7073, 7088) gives -3.6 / 23.4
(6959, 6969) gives -2.5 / 21.1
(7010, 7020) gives -4.4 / 25.5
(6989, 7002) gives -4.4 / 23.3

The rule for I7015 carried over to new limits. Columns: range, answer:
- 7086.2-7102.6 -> 17.3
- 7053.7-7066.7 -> 20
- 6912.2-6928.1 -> 15.7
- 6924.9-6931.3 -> 18.2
